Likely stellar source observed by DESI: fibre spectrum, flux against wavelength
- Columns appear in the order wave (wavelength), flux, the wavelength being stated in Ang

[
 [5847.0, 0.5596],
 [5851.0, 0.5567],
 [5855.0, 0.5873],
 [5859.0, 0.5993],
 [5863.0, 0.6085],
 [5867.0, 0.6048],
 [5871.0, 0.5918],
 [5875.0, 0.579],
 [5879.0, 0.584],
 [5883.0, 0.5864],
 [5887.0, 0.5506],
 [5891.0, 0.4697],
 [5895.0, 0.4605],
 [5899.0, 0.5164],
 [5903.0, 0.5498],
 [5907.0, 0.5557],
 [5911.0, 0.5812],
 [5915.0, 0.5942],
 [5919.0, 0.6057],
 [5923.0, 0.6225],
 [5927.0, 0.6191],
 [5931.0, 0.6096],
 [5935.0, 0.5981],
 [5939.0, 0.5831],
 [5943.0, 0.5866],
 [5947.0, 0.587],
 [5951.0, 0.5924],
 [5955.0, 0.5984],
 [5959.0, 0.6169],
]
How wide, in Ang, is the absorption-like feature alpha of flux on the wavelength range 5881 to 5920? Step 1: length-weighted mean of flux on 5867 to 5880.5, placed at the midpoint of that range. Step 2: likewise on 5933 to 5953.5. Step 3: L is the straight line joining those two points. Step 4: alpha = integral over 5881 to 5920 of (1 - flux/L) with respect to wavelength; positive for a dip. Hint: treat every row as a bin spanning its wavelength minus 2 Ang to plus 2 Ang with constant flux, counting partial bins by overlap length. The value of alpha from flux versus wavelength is 2.9 Ang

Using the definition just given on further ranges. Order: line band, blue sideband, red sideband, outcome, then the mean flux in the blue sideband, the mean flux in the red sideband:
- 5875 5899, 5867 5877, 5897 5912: 1.60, 0.589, 0.549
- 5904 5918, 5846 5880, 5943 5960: 0.35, 0.586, 0.596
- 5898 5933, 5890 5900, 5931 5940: -3.08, 0.48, 0.596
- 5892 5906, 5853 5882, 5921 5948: 2.06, 0.593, 0.601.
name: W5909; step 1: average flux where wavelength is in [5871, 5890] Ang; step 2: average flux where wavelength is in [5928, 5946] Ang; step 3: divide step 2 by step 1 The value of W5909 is 1.04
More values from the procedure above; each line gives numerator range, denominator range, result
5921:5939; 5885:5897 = 1.23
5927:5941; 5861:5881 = 1.01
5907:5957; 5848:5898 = 1.06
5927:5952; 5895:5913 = 1.10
